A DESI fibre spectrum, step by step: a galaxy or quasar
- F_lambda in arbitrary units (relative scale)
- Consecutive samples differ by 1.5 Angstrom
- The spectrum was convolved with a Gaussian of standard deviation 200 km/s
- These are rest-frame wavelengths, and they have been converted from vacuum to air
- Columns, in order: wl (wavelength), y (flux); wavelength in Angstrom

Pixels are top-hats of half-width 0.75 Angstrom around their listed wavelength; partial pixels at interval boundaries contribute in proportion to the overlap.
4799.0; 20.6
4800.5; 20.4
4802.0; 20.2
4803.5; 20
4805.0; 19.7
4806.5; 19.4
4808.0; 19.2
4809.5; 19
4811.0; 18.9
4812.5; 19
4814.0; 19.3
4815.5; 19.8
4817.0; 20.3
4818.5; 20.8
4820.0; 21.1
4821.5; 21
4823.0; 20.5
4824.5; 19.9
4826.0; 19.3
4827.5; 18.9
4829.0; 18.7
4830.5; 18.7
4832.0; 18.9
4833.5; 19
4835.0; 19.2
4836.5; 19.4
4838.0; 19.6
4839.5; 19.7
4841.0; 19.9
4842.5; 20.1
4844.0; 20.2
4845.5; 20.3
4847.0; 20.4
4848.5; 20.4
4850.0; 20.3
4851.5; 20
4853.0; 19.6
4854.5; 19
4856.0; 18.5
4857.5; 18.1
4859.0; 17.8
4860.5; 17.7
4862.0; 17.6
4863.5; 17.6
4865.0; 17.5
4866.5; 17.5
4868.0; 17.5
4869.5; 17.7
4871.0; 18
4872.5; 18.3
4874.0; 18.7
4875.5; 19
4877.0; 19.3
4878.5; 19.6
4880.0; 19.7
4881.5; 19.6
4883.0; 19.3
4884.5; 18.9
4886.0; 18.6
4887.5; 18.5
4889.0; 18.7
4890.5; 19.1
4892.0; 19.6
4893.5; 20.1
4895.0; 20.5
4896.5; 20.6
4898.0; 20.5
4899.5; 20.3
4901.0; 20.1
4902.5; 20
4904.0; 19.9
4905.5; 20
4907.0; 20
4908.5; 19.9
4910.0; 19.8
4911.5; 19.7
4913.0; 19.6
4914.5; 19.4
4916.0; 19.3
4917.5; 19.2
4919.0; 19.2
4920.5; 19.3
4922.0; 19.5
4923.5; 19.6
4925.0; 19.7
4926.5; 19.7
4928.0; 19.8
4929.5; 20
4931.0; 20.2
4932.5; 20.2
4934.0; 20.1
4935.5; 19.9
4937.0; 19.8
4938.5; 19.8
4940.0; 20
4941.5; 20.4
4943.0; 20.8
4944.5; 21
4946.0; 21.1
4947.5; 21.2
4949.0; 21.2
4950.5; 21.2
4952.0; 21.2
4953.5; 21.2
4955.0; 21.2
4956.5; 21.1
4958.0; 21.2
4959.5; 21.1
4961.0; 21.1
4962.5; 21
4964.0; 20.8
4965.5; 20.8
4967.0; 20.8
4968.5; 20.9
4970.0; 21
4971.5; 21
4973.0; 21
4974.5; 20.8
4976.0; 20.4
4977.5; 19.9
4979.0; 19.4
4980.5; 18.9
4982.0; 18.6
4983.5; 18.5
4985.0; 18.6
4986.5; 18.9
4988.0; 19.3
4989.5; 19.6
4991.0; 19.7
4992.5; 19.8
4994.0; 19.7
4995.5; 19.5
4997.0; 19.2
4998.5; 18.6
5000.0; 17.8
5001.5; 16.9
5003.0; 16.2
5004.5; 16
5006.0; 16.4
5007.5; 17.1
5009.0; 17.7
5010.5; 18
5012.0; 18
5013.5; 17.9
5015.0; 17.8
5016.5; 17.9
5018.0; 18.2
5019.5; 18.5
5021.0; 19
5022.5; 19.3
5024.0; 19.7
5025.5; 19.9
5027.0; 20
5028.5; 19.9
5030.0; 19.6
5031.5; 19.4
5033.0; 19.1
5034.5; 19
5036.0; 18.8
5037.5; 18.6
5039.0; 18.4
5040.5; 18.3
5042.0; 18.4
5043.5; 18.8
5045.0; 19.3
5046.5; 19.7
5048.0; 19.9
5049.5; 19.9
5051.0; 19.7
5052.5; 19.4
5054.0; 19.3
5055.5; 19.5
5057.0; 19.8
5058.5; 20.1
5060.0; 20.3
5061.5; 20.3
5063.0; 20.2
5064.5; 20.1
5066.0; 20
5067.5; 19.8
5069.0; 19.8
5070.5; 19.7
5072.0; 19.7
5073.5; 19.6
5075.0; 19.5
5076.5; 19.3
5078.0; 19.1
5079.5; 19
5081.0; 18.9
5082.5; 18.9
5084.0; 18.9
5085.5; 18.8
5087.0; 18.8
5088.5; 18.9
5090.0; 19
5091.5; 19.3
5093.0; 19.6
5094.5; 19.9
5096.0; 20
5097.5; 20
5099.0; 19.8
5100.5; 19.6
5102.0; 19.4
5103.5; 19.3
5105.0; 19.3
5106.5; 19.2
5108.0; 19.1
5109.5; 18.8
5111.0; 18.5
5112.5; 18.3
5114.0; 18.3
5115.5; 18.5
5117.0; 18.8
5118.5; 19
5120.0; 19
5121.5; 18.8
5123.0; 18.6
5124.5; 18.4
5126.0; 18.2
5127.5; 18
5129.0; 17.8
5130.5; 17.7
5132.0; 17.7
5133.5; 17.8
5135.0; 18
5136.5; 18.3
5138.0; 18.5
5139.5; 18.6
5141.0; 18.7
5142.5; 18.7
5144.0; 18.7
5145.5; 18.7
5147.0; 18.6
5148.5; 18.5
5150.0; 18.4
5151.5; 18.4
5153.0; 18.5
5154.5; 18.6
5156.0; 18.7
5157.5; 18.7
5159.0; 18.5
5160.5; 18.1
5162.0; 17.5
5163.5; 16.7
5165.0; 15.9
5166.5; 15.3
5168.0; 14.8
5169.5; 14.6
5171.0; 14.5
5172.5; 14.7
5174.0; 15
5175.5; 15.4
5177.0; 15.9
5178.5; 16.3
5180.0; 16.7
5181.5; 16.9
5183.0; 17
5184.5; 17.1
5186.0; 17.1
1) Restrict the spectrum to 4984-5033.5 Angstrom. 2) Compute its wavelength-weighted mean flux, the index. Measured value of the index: 18.6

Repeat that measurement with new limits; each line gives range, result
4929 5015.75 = 19.7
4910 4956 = 20.1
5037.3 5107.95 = 19.4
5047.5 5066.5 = 19.9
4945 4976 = 21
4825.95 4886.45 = 19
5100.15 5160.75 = 18.6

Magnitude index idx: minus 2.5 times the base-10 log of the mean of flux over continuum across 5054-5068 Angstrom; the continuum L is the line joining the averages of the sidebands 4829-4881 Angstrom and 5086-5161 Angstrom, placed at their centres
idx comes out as -0.07 mag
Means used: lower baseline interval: 19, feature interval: 20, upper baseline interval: 18.7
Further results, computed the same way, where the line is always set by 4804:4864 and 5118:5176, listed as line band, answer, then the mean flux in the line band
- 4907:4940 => -0.04 mag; 19.7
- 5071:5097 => -0.07 mag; 19.3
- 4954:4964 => -0.13 mag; 21.1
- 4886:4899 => -0.03 mag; 19.6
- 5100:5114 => -0.07 mag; 19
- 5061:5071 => -0.11 mag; 20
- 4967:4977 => -0.12 mag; 20.8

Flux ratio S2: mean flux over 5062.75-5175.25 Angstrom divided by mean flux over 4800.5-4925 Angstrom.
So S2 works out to 1.0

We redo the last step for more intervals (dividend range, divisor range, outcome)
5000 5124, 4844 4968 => 0.96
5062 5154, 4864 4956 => 0.96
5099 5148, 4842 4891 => 0.99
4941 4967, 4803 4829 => 1.07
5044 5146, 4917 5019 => 0.97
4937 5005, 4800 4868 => 1.03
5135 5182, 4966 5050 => 0.91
